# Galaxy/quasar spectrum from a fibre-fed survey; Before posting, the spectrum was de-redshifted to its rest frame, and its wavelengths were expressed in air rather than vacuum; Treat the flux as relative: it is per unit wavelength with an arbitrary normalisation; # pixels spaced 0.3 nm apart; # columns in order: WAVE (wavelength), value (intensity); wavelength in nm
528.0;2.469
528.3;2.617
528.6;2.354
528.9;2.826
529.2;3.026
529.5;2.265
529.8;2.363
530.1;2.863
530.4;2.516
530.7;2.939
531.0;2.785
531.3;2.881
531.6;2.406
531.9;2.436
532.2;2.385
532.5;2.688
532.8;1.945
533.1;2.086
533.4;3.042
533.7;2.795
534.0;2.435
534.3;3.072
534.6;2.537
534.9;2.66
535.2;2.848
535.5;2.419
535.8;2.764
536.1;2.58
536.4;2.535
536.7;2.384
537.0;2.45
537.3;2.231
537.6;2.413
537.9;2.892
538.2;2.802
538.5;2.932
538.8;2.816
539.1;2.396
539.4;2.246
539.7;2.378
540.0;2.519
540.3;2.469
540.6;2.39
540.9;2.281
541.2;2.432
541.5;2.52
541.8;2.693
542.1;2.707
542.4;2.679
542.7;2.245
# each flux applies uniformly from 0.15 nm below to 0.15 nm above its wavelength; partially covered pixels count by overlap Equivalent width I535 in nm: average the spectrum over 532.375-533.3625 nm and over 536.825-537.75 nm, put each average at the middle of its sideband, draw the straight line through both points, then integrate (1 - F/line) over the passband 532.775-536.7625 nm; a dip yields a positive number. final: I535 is -0.45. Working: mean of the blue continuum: 2.32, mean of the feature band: 2.6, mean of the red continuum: 2.37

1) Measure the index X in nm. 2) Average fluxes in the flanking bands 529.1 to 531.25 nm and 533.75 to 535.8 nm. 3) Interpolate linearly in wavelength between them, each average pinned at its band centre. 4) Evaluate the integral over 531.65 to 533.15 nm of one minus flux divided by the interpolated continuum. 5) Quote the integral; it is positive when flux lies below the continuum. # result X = 0.20 nm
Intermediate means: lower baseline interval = 2.68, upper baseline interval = 2.68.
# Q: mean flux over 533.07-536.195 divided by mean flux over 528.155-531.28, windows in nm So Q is 1.0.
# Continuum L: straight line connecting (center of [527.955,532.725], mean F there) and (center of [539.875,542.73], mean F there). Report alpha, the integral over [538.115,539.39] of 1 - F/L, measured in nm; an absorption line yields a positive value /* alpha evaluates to -0.076 nm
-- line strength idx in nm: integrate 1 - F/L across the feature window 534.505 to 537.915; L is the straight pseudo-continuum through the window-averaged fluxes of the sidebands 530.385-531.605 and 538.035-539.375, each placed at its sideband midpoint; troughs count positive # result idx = 0.21 nm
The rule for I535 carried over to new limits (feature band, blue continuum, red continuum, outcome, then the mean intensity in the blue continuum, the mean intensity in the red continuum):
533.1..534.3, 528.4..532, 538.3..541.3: -0.059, 2.64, 2.49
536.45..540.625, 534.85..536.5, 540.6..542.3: 0.082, 2.64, 2.52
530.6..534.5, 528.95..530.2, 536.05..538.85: 0.028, 2.64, 2.6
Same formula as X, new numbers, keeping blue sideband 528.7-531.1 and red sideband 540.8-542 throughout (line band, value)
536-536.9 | 0.03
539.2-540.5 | 0.06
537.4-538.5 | -0.07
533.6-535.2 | -0.06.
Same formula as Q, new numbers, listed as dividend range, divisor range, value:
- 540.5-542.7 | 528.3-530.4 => 0.96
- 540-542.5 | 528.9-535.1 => 0.96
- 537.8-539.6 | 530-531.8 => 0.98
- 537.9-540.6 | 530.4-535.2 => 0.99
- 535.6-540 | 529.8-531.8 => 0.95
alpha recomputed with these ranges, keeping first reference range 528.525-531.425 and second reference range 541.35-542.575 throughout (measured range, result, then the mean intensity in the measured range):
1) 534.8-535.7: 0.01 nm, 2.65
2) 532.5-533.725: 0.10 nm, 2.46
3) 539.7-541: 0.11 nm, 2.42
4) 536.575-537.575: 0.11 nm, 2.36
